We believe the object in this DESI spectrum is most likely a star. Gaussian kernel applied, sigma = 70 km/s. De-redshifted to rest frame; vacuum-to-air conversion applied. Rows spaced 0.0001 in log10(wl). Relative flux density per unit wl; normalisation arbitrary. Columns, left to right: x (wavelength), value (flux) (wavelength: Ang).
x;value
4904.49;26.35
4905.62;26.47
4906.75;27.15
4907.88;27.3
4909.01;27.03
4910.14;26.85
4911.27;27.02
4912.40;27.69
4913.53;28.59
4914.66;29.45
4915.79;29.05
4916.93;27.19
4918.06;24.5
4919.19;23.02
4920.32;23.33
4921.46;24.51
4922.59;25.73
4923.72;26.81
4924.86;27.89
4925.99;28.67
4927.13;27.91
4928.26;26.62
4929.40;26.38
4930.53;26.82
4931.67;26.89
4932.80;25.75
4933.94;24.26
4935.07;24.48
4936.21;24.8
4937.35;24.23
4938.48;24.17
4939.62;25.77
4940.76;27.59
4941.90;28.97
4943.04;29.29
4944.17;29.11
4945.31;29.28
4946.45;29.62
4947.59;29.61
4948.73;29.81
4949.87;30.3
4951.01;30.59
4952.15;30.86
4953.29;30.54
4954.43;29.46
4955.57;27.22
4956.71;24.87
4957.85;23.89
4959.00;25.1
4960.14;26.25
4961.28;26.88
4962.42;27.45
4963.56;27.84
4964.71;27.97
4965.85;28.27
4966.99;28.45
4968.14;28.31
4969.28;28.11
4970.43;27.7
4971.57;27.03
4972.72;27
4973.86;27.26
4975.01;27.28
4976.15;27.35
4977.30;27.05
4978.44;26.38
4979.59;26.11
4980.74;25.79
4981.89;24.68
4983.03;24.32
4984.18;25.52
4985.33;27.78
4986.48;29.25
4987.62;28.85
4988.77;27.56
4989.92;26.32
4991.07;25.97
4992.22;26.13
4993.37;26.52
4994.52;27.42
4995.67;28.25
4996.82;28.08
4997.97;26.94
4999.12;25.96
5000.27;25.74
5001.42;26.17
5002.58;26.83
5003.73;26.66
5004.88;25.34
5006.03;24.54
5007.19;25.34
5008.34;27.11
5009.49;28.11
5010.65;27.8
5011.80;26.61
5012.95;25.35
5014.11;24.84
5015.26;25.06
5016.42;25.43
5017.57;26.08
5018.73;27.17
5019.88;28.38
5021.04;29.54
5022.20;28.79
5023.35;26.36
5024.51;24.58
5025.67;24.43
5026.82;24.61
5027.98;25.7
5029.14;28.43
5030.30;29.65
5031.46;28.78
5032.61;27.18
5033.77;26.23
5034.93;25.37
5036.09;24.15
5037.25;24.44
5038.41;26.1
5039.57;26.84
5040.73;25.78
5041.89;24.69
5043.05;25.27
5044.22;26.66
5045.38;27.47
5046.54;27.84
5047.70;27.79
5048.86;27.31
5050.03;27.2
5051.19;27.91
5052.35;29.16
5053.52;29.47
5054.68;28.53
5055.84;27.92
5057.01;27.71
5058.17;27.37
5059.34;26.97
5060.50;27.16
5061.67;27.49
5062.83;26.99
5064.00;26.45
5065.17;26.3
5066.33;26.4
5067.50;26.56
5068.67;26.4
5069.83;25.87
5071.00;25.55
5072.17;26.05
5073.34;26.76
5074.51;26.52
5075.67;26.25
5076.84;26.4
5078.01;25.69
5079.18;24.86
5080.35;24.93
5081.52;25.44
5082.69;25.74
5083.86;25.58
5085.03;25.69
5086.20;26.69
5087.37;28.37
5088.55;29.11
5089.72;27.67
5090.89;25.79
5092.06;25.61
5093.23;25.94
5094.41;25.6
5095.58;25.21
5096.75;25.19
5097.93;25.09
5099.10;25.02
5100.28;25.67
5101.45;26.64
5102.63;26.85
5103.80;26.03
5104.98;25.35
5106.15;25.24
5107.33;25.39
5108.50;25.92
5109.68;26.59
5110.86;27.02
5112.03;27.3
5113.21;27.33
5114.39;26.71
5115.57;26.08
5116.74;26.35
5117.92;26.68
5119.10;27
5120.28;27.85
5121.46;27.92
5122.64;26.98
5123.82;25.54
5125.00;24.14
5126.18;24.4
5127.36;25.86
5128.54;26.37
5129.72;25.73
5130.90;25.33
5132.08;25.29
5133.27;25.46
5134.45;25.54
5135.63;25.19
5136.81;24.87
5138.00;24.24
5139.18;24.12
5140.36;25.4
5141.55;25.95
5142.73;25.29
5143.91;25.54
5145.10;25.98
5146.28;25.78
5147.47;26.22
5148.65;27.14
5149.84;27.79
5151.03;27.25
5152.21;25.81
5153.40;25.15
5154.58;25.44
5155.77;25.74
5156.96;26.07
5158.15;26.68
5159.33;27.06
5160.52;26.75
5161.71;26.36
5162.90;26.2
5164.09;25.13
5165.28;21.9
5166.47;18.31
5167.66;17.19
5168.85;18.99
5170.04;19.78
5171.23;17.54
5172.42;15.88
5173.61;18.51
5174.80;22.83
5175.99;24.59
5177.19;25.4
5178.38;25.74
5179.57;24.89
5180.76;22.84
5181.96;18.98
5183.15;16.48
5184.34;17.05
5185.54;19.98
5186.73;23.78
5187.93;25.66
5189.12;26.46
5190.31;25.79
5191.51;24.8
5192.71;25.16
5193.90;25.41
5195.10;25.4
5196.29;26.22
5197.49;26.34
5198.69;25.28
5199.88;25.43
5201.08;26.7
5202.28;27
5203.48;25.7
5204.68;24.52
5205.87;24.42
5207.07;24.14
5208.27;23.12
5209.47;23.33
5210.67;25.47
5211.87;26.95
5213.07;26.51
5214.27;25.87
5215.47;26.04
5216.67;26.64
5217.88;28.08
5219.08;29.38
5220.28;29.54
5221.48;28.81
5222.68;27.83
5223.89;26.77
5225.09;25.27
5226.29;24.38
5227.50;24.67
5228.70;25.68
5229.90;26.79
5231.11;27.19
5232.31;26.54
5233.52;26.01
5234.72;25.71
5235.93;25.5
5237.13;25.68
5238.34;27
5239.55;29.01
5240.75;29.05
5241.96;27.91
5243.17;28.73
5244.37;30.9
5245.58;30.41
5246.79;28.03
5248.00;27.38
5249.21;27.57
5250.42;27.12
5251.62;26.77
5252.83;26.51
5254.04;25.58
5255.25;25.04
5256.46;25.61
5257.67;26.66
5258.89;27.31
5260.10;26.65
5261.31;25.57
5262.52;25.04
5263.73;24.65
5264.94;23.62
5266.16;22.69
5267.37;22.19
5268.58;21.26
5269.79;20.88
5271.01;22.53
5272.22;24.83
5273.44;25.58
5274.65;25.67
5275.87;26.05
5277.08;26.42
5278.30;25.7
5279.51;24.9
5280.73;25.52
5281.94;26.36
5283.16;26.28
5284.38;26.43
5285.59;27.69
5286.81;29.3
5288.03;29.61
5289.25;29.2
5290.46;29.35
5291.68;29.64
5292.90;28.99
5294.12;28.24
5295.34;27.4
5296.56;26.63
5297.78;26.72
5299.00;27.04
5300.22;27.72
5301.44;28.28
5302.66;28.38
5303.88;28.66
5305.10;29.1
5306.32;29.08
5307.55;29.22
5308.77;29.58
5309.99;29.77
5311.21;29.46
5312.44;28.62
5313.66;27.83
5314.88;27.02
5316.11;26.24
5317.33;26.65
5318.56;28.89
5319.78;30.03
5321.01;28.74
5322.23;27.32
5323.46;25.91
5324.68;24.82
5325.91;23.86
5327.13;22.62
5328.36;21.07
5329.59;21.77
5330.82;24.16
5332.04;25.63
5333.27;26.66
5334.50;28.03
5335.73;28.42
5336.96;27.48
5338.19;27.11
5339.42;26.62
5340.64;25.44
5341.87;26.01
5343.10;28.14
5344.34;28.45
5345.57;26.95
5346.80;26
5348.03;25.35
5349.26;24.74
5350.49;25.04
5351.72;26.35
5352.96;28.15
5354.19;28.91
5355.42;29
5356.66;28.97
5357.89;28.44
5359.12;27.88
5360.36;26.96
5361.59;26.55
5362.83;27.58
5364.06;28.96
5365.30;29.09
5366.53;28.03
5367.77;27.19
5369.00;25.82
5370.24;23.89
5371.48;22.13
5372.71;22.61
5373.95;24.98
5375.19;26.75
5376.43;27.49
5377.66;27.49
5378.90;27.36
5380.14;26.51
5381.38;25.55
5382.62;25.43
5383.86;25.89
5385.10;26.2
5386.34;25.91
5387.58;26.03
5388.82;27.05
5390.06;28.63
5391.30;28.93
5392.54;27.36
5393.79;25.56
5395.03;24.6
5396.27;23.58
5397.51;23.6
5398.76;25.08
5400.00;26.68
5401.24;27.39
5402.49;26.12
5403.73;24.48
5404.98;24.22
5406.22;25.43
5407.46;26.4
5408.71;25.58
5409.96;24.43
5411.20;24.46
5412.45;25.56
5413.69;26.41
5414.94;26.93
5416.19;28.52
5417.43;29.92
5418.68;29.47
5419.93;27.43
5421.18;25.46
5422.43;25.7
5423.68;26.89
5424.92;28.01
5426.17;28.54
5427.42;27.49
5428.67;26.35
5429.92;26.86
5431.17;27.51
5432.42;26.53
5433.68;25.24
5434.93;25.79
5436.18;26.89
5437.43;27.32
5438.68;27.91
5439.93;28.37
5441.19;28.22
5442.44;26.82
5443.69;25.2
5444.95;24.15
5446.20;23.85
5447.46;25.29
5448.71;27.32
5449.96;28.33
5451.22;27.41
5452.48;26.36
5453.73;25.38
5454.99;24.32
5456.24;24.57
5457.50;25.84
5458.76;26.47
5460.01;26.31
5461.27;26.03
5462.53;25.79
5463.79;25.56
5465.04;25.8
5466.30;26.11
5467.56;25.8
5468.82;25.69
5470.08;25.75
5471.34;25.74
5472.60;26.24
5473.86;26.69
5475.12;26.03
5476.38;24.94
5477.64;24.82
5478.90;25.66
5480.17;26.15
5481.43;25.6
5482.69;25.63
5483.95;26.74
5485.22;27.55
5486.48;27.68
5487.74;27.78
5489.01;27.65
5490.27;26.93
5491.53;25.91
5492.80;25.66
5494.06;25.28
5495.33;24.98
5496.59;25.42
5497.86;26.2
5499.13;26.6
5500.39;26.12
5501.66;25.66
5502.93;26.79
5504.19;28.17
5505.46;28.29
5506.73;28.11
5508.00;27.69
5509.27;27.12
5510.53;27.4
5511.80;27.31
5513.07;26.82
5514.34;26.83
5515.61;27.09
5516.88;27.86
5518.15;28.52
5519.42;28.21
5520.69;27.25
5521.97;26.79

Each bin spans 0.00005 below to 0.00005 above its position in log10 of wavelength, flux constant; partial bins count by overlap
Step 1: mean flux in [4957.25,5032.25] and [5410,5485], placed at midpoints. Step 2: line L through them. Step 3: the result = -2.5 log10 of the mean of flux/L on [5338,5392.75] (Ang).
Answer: -0.01 mag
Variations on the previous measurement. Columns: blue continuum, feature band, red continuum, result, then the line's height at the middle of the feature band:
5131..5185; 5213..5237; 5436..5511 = -0.10 mag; 24.3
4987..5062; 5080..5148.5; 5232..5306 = 0.03 mag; 26.8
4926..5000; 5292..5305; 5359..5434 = -0.05 mag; 26.6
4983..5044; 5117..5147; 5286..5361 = 0.05 mag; 26.8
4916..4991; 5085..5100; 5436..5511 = 0.03 mag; 26.9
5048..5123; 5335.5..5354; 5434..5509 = -0.01 mag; 26.4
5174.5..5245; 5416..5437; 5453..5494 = -0.05 mag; 25.9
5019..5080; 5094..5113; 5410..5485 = 0.03 mag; 26.7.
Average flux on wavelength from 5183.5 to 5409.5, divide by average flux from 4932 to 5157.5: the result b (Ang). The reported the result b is 0.99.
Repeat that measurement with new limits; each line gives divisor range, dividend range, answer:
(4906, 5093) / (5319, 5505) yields 0.98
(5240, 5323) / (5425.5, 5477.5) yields 0.97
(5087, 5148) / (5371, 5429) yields 1.01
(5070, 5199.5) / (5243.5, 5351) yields 1.06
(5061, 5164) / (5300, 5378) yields 1.03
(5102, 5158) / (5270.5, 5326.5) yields 1.06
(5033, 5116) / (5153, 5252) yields 0.95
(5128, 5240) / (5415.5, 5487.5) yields 1.06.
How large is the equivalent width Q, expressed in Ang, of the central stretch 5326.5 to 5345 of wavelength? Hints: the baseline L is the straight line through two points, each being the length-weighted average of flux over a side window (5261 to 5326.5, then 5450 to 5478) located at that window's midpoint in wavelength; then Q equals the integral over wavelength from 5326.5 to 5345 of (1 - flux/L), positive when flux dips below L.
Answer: 0.5 Ang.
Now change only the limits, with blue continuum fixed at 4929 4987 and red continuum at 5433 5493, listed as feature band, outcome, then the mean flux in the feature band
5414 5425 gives -0.52 Ang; 27.5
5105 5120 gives 0.26 Ang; 26.5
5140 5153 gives 0.32 Ang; 26.2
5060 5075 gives 0.29 Ang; 26.5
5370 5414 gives 1.03 Ang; 25.7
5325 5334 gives 0.92 Ang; 23.8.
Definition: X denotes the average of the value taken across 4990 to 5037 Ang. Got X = 26.5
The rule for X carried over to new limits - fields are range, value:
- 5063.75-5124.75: 26.2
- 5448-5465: 26.1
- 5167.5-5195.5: 22.1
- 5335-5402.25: 26.6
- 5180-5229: 25.1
